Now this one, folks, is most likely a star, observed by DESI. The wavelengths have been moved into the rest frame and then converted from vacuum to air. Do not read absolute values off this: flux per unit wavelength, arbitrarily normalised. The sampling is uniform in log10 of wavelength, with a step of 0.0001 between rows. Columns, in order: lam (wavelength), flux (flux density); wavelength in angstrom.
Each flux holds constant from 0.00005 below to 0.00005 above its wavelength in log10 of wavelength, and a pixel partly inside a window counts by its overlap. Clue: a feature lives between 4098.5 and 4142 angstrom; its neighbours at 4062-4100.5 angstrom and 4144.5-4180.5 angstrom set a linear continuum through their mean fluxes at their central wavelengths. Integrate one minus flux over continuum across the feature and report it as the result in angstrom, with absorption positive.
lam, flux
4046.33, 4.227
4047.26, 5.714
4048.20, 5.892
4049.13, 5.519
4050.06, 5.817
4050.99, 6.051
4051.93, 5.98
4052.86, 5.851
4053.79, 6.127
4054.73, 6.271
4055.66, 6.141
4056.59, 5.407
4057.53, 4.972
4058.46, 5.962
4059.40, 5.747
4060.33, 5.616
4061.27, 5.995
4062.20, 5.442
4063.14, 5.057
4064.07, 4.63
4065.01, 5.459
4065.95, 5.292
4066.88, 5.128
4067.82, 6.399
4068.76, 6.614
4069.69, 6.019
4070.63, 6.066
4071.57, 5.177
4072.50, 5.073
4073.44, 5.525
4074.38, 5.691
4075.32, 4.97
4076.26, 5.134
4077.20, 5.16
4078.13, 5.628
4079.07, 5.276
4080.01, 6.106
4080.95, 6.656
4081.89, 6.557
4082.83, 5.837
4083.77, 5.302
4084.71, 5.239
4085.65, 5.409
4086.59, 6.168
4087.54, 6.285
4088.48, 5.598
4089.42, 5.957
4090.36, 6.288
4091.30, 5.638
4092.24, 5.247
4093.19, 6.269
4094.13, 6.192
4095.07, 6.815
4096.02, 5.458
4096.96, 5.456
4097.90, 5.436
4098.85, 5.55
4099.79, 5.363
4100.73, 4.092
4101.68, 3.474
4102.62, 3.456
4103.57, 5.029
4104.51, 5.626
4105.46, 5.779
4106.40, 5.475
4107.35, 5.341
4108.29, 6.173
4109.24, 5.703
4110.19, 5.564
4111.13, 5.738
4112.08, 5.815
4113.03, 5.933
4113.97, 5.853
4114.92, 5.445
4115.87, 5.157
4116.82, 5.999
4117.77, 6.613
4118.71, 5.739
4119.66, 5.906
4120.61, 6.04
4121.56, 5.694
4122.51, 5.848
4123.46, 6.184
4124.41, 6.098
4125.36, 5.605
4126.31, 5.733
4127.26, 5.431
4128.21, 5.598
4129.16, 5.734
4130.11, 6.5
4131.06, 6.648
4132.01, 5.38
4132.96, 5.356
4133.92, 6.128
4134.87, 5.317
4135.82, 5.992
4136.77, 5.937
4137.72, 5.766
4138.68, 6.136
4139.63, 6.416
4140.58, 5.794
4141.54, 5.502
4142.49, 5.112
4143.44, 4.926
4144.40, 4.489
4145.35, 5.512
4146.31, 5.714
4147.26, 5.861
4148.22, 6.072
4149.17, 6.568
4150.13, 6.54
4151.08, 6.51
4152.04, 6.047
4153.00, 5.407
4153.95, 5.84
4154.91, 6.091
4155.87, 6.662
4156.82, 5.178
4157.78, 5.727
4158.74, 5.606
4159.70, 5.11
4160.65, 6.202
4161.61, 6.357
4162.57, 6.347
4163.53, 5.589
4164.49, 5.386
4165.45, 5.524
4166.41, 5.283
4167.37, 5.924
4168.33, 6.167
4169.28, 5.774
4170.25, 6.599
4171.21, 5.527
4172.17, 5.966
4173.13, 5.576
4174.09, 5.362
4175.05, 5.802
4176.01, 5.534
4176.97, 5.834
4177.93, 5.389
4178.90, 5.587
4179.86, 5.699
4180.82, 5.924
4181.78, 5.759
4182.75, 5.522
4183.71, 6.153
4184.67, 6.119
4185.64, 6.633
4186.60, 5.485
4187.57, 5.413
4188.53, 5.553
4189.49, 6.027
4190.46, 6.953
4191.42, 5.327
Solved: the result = 0.7 angstrom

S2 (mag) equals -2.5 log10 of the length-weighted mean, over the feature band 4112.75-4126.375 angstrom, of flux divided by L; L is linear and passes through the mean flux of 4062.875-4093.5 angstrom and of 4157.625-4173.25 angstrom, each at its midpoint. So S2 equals -0.024 mag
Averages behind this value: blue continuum 5.66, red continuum 5.81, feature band 5.86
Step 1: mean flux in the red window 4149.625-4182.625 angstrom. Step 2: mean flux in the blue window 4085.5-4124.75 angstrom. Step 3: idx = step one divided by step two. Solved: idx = 1.03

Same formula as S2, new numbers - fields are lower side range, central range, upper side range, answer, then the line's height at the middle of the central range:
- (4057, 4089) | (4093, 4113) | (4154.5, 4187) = 0.051 mag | 5.68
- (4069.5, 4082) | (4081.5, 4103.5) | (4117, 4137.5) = 0.036 mag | 5.7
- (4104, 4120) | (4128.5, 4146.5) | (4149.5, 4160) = 0.026 mag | 5.84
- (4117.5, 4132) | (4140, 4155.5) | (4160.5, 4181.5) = 0.018 mag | 5.86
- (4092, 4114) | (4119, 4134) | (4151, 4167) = -0.050 mag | 5.59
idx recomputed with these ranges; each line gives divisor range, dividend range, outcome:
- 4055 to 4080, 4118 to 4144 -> 1.05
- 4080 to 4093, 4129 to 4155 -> 0.99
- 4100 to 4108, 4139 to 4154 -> 1.19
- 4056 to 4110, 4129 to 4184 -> 1.04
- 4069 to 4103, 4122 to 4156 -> 1.05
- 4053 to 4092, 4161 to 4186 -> 1.02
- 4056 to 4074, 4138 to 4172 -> 1.05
